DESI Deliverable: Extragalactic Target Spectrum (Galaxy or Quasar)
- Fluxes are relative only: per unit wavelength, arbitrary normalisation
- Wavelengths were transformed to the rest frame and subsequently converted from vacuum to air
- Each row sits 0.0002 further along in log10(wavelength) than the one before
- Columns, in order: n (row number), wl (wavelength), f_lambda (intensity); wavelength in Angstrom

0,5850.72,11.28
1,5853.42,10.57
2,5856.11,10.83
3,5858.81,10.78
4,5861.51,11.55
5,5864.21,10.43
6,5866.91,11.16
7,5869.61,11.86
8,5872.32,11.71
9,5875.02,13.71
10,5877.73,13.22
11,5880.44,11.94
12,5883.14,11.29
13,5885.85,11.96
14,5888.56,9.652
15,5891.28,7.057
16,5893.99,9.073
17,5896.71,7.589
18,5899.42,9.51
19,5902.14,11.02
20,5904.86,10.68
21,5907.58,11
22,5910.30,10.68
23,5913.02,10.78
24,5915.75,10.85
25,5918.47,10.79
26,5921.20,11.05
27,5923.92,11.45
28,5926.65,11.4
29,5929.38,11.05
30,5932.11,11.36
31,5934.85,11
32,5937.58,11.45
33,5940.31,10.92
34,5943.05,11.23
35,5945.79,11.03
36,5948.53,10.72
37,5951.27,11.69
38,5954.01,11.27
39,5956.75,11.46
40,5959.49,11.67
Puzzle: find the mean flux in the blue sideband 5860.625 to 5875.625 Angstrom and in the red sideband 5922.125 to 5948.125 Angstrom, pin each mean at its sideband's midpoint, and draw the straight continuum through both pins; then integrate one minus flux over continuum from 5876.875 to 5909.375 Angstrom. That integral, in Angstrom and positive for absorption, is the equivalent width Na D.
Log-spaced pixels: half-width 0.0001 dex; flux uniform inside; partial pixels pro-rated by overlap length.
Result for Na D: 3.36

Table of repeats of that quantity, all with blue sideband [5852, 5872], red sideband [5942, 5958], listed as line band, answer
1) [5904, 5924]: 0.5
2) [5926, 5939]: -0.1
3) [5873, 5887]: -1.6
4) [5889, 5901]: 2.9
